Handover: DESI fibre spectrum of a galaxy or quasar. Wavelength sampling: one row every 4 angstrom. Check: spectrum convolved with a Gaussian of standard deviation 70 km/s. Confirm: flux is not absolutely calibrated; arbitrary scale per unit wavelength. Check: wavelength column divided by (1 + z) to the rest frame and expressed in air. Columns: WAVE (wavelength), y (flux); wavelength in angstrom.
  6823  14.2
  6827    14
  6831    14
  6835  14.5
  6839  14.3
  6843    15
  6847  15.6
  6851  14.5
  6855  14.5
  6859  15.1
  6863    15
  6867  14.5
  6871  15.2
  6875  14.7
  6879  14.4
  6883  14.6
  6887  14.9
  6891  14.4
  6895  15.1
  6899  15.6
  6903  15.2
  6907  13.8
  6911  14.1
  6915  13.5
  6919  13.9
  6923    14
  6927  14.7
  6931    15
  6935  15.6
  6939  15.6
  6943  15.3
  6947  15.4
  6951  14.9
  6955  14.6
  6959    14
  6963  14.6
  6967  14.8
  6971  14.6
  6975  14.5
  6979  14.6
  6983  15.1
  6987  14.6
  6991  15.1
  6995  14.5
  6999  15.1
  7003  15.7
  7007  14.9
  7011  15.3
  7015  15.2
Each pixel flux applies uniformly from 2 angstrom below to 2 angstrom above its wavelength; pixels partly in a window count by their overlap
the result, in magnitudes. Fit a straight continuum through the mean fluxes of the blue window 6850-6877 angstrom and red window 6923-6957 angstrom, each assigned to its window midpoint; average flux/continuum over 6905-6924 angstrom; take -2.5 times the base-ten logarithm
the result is 0.08 mag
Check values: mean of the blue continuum 14.8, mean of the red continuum 15.1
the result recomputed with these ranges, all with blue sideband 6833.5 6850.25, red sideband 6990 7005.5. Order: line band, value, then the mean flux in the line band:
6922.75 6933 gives 0.02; 14.7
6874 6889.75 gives 0.02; 14.6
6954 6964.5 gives 0.05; 14.4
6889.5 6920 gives 0.03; 14.5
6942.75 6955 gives -0.01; 15.1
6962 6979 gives 0.03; 14.6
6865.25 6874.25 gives 0.00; 14.8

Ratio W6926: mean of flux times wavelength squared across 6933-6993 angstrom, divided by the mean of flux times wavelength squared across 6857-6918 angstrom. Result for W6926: 1.0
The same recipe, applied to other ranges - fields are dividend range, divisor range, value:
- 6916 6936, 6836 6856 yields 1.01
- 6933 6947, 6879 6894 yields 1.07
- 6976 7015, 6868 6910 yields 1.05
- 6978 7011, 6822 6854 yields 1.08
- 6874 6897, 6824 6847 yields 1.03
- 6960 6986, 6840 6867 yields 1.02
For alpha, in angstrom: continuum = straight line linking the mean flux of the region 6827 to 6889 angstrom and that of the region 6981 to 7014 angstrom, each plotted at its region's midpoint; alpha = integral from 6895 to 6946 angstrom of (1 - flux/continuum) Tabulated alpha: 0.4 angstrom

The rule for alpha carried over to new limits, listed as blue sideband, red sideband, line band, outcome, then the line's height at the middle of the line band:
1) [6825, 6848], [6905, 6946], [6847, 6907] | -1.17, 14.5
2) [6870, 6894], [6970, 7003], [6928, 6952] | -0.85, 14.8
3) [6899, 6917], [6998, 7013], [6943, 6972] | 0.09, 14.8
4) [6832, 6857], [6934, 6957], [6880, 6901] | 0.06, 14.9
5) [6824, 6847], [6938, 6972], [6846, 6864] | -0.47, 14.5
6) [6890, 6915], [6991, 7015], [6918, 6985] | 0.30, 14.9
